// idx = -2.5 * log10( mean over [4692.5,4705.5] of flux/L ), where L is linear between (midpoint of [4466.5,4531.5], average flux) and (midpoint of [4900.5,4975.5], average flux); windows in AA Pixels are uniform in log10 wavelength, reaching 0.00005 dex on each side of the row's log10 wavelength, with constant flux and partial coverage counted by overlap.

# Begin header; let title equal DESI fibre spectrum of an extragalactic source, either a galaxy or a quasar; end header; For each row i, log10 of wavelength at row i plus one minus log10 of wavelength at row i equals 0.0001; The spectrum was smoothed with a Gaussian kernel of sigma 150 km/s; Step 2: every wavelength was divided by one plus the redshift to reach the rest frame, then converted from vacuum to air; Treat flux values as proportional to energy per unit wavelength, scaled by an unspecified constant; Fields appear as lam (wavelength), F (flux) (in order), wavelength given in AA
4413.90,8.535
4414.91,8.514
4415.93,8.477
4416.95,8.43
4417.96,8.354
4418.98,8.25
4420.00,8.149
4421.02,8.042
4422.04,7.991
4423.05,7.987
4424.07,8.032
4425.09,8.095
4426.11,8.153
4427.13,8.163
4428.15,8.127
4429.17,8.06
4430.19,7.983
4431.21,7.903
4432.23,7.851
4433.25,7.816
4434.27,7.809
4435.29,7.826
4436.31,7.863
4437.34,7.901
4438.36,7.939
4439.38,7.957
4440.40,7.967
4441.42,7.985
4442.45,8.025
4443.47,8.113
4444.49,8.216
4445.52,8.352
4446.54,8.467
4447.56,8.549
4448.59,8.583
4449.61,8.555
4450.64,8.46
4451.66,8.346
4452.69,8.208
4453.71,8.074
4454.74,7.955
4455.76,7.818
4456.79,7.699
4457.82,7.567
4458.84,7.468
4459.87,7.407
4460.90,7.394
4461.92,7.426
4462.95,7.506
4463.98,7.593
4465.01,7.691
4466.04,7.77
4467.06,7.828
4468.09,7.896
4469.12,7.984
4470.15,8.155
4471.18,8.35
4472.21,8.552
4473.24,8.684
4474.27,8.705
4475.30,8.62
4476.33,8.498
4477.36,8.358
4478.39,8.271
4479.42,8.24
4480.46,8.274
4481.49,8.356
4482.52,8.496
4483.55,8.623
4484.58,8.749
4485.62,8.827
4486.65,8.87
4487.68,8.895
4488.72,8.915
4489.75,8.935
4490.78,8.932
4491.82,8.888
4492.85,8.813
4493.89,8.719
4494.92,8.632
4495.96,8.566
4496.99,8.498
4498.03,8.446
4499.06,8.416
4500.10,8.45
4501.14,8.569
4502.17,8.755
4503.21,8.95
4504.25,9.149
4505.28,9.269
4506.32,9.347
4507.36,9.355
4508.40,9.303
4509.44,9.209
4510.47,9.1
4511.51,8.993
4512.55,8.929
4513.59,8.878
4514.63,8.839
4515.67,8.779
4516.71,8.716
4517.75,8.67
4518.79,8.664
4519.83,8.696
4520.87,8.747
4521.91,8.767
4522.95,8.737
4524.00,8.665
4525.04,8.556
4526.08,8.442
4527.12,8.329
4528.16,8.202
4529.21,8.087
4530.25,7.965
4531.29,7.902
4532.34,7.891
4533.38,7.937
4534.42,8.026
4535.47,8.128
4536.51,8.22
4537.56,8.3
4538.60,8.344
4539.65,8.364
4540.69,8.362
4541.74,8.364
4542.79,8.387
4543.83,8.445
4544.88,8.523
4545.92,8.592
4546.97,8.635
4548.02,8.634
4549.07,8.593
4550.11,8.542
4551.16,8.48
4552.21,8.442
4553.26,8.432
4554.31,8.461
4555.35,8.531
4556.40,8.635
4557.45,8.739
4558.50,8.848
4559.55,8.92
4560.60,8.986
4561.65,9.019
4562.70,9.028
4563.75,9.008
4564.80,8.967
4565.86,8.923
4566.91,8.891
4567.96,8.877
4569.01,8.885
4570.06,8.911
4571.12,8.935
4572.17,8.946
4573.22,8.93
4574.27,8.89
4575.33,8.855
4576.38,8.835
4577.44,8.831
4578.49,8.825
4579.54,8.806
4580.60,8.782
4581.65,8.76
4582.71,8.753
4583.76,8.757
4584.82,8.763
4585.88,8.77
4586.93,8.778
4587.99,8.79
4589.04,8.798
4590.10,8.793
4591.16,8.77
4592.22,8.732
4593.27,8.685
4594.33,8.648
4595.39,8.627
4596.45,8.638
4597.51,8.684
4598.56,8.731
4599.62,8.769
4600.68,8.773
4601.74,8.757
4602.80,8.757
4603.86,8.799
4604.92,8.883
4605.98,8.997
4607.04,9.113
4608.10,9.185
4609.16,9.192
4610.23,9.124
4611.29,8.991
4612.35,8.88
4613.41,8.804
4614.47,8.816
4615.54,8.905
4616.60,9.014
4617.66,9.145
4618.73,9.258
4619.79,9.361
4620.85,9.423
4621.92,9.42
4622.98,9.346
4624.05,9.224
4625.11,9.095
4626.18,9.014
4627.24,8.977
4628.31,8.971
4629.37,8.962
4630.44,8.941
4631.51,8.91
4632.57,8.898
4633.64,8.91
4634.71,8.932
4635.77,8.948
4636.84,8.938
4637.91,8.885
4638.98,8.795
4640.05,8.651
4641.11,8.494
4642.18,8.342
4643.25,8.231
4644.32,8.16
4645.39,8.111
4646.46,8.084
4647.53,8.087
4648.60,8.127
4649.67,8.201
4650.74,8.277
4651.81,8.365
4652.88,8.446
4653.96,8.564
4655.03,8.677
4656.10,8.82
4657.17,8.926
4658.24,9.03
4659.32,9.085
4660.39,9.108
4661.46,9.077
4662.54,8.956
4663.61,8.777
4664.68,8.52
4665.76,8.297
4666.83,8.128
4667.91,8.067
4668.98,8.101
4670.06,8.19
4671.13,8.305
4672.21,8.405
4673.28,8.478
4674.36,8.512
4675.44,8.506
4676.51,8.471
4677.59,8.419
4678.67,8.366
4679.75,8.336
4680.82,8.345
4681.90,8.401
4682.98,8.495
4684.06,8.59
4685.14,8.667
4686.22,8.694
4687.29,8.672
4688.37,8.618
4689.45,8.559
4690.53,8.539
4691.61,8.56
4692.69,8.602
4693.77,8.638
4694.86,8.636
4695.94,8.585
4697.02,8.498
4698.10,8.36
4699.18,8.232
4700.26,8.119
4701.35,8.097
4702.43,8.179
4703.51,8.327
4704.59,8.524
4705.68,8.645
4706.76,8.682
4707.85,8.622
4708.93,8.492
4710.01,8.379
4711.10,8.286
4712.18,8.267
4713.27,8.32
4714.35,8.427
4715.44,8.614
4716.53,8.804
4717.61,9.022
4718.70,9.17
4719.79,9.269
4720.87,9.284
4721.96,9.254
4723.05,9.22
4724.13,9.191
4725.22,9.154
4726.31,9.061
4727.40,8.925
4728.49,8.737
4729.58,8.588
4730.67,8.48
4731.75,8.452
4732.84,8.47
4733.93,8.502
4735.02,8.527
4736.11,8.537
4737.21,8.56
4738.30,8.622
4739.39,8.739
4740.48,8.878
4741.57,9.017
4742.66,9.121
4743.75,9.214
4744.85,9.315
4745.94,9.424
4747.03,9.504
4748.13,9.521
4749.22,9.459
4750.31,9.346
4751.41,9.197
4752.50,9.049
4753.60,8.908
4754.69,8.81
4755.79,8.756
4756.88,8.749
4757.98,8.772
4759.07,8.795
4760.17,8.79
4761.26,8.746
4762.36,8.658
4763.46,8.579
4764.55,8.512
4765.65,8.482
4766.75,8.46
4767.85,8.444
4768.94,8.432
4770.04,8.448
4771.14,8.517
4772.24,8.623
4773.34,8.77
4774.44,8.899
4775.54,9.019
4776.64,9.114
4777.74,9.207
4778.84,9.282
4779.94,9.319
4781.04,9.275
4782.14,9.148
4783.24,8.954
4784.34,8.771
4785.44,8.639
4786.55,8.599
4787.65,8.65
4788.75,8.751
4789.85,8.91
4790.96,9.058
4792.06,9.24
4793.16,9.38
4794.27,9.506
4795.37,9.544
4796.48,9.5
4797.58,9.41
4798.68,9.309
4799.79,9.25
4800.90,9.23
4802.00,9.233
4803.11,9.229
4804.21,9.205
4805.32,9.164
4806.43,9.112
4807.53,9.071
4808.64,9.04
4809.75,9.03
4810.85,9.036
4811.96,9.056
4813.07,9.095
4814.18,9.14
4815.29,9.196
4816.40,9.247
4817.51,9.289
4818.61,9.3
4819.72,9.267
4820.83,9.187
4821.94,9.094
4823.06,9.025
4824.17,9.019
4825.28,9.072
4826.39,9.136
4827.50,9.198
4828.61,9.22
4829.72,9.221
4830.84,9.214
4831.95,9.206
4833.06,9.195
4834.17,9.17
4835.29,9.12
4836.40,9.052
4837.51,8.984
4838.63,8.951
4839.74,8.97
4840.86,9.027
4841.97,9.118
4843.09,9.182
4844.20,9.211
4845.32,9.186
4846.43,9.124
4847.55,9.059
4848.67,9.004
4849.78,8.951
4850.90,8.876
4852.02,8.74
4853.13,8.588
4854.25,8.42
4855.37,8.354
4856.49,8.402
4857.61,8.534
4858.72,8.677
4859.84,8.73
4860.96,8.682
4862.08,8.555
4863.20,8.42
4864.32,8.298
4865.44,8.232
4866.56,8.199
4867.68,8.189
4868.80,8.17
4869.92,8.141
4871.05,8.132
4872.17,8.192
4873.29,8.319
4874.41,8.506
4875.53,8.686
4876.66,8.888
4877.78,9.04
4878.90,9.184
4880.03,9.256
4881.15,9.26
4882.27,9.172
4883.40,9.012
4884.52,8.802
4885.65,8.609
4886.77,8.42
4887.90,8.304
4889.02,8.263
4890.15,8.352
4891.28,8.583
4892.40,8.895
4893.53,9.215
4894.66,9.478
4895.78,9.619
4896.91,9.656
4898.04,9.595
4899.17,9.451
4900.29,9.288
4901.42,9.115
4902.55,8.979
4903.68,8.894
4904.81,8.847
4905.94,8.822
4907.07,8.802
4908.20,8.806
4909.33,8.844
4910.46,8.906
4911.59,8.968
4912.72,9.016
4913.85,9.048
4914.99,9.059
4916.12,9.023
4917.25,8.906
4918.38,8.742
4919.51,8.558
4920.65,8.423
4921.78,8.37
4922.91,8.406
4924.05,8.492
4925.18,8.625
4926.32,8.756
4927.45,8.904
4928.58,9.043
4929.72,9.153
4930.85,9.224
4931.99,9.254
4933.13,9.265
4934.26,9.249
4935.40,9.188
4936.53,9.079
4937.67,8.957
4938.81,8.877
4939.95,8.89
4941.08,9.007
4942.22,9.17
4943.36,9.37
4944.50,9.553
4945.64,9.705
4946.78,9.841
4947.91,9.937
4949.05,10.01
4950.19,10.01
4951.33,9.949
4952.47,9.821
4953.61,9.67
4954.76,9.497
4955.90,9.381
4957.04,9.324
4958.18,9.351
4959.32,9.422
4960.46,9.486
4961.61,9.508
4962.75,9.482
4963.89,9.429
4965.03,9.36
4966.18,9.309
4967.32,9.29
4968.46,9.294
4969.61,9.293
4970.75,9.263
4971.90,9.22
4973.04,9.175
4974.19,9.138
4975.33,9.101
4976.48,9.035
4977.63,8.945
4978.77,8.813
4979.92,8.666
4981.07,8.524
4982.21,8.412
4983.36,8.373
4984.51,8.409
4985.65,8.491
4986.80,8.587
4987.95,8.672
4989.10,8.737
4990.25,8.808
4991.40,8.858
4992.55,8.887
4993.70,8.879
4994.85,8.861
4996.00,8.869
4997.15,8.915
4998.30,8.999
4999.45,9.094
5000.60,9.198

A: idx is 0.06 mag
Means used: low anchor 8.64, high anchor 9.17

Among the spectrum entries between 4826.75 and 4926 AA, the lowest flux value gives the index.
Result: 8.132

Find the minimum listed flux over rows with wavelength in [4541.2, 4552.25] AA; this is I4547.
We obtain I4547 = 8.364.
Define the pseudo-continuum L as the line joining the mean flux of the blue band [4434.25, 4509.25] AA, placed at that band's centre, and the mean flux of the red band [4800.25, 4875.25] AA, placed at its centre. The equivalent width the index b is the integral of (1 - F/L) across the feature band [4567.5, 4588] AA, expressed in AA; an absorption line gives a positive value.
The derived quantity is -0.8 AA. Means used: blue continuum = 8.35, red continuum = 8.9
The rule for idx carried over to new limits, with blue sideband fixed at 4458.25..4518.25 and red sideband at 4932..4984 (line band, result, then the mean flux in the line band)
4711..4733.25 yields 0.01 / 8.82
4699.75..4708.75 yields 0.06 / 8.4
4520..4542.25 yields 0.04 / 8.31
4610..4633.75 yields -0.04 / 9.06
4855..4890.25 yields 0.07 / 8.57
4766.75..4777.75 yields 0.03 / 8.71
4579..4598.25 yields -0.01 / 8.74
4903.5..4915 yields 0.04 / 8.9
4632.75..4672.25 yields 0.03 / 8.54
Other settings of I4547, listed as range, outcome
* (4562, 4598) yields 8.627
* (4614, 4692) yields 8.067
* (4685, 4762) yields 8.097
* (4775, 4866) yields 8.232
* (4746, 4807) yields 8.432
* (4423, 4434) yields 7.816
